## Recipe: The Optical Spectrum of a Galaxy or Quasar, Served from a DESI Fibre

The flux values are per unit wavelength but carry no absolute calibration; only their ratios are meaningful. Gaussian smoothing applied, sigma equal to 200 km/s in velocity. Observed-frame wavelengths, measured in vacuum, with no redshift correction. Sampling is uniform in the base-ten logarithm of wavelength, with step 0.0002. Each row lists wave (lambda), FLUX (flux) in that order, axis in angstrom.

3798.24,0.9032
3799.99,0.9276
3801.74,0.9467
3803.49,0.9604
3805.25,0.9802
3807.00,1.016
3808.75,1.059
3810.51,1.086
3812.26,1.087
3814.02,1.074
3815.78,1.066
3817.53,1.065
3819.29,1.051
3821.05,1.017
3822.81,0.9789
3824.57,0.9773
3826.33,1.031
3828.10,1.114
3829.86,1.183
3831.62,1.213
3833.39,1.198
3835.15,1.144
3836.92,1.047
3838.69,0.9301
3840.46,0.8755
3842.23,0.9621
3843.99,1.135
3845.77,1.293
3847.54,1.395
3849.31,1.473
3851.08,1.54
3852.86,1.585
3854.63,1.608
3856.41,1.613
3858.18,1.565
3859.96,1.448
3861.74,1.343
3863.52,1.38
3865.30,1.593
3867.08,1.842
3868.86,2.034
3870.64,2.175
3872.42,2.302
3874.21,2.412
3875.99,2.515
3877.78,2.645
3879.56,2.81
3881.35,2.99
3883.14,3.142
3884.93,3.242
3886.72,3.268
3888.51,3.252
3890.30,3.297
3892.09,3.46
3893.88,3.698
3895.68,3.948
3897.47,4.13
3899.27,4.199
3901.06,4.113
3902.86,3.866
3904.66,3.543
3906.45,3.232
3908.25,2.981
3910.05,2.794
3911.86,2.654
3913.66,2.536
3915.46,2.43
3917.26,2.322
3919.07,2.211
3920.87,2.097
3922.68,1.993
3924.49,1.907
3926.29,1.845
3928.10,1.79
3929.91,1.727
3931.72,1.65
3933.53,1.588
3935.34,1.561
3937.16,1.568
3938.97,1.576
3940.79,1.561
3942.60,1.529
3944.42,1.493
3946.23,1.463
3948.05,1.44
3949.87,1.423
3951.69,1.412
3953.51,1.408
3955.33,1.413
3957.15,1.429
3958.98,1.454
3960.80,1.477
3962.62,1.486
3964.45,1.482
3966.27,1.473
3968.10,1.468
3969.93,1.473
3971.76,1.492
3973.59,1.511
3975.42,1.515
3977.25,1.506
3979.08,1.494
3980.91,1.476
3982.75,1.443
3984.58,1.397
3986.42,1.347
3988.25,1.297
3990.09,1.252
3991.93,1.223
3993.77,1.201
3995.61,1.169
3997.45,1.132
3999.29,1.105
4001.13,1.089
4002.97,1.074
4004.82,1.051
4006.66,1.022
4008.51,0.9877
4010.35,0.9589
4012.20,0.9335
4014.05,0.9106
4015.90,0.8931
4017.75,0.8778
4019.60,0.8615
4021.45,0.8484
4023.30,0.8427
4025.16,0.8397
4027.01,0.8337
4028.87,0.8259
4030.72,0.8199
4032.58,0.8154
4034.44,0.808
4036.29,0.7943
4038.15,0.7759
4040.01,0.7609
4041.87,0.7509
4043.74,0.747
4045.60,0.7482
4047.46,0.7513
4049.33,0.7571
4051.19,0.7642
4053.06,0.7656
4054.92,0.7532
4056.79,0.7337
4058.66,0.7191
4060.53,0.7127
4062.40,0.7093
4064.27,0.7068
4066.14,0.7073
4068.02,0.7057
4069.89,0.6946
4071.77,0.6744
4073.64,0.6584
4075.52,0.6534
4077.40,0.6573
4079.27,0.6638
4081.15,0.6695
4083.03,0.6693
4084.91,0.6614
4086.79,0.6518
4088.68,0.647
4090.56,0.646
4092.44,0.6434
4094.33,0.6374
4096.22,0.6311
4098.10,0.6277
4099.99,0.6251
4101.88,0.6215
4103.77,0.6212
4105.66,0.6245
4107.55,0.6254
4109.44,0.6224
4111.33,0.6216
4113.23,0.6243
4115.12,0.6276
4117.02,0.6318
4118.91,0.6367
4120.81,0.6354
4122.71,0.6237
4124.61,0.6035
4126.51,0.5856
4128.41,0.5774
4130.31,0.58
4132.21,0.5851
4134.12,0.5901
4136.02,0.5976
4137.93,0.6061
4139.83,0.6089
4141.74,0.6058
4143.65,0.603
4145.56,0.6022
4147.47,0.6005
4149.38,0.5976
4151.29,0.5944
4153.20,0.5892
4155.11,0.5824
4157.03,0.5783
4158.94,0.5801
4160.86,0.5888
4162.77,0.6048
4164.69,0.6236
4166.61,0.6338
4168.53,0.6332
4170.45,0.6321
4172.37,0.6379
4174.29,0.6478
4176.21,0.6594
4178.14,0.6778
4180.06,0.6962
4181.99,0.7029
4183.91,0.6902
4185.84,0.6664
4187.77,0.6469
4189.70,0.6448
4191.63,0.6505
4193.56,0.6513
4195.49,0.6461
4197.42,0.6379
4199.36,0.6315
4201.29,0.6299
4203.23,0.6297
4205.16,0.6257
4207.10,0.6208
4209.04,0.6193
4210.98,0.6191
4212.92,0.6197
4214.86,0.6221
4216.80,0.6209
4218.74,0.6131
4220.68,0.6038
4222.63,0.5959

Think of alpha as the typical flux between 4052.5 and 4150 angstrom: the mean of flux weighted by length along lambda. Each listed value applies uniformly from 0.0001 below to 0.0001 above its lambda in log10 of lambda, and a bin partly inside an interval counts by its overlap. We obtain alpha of 0.643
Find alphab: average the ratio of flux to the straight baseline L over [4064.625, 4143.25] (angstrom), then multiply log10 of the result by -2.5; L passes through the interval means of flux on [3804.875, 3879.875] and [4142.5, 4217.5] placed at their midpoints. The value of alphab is 0.26 mag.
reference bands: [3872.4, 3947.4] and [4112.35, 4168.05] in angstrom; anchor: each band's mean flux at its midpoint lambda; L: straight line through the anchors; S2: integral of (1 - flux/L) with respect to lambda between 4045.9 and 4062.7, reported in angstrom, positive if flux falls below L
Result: 7.5 angstrom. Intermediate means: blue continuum 2.6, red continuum 0.604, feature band 0.742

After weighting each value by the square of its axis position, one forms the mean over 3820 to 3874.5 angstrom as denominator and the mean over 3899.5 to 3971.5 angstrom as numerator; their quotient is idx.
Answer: 1.5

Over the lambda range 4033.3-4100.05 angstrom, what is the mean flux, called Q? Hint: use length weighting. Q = 0.703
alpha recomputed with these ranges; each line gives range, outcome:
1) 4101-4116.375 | 0.624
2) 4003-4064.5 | 0.825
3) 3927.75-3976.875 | 1.51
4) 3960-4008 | 1.33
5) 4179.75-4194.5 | 0.667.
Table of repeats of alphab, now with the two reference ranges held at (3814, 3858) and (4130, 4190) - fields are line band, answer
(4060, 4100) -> 0.146 mag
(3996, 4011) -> -0.179 mag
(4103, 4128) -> 0.130 mag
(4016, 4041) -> 0.036 mag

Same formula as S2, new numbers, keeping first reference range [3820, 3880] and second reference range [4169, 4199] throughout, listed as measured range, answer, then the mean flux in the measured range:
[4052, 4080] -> 7.5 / 0.702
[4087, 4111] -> 6.6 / 0.631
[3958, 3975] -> -3.8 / 1.48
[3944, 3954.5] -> -1.6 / 1.44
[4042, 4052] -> 2.5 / 0.753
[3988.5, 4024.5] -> 2.7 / 1.03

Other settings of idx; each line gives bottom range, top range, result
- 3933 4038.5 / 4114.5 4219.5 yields 0.55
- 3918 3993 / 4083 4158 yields 0.43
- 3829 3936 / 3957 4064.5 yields 0.50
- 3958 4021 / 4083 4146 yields 0.53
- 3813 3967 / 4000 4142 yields 0.40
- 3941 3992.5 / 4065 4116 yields 0.48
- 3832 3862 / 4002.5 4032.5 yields 0.76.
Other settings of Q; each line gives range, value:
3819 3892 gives 1.78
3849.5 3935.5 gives 2.5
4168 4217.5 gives 0.645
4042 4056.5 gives 0.754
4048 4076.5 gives 0.715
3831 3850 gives 1.15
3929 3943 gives 1.6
